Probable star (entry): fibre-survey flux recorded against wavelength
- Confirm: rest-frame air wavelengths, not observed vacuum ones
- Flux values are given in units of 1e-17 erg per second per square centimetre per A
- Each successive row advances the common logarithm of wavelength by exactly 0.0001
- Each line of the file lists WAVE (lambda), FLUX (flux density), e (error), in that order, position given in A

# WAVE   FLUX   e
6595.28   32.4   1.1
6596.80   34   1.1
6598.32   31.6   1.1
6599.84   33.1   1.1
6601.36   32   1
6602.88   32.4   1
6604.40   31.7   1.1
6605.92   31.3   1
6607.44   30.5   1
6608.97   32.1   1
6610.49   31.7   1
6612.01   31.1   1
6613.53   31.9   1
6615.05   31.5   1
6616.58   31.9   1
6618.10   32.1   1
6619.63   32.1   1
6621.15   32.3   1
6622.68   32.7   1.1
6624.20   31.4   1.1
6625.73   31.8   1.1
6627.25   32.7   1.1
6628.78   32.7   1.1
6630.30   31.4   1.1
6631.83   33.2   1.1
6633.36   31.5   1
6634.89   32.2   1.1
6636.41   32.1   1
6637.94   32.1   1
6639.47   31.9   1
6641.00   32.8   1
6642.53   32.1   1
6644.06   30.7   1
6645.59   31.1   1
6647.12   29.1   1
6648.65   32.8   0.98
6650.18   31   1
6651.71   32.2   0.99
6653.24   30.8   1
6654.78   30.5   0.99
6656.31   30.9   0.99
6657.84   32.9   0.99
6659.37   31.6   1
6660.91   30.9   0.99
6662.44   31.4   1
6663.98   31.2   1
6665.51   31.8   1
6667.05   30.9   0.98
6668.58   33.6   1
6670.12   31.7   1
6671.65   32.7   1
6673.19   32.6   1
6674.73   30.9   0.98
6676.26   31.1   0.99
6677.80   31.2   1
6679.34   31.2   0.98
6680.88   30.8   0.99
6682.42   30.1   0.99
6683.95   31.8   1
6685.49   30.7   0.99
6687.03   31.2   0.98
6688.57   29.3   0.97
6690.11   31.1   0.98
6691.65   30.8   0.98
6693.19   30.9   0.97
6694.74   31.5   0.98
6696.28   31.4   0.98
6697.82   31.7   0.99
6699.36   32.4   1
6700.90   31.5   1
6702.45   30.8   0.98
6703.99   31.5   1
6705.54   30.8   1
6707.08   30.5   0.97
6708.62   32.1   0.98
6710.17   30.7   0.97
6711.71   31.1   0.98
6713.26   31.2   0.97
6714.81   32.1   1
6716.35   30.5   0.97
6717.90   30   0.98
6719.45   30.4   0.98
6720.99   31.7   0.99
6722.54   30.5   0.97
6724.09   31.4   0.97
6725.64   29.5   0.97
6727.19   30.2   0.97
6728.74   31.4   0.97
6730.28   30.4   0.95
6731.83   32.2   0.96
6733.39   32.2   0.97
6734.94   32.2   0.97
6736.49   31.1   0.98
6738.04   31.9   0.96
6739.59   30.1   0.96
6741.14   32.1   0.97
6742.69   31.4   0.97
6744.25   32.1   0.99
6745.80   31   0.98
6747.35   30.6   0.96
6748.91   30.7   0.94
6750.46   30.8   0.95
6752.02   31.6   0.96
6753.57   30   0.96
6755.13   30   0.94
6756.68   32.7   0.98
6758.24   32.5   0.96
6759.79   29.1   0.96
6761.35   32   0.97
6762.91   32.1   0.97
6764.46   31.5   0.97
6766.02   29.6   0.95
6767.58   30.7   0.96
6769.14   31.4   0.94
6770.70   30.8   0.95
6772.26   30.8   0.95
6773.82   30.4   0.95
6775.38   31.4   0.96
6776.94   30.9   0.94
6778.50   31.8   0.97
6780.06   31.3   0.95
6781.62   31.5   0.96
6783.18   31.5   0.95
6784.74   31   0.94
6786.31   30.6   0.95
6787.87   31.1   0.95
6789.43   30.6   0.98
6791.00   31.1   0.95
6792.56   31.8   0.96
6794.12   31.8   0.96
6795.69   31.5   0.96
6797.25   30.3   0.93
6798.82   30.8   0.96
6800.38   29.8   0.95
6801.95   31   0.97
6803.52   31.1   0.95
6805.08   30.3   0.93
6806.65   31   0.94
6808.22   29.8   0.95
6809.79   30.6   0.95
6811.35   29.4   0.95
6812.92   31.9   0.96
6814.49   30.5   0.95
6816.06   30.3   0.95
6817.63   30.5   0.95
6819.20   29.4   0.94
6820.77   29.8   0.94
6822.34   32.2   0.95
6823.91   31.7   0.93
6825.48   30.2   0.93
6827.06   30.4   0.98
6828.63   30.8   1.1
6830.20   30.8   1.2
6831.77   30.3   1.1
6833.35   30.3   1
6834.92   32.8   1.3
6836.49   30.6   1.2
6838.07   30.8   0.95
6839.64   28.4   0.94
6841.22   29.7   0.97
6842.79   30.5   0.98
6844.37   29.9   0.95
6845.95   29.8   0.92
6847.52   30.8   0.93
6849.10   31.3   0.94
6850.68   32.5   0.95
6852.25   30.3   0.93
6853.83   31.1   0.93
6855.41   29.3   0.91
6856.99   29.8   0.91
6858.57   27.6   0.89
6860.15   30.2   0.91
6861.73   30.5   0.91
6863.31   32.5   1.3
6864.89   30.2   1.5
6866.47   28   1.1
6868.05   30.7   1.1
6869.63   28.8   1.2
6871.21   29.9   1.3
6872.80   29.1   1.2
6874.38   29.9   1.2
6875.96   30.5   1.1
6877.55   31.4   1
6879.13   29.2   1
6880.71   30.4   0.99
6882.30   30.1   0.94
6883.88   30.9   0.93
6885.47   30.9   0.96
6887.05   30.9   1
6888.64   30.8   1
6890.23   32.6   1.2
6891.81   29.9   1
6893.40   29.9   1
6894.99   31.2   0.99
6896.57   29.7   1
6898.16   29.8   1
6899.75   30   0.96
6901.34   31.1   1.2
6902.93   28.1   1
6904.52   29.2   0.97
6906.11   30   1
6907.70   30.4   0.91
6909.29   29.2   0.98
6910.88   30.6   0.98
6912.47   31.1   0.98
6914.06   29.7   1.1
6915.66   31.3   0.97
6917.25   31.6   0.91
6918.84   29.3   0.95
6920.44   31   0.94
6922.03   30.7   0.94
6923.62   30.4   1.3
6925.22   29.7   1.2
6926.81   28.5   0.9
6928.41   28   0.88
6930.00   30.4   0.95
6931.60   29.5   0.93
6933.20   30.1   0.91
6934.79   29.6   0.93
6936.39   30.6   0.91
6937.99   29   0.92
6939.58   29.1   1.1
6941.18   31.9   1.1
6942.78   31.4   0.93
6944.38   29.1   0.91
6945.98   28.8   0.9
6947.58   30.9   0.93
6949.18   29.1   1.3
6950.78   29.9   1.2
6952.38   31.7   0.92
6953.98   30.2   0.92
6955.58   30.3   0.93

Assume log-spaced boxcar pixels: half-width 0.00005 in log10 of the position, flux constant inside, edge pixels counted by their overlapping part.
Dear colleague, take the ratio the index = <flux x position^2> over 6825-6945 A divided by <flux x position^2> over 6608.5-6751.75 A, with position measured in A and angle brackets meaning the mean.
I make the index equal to 1.0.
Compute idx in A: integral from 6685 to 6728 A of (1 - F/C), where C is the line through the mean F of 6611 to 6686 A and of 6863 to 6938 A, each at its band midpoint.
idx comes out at 0.5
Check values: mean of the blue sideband 31.7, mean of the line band 31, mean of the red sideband 30.1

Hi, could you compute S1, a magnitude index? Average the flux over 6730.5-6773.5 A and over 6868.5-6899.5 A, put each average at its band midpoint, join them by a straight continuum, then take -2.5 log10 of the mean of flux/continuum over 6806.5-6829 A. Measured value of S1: 0.01 mag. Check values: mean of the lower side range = 31.2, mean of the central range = 30.5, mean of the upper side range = 30.3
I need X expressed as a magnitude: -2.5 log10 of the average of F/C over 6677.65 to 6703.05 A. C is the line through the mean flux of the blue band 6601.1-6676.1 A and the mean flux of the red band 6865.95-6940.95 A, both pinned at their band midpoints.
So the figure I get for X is 0.01 mag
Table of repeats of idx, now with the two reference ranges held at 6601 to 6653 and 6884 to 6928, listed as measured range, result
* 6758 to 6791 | -0.1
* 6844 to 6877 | 0.4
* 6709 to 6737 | 0.2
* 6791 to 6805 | -0.1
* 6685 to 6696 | 0.2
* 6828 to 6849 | 0.1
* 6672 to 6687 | 0.2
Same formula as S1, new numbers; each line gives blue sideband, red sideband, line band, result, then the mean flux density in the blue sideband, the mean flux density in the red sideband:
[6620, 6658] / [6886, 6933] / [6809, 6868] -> 0.006 mag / 31.8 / 30.2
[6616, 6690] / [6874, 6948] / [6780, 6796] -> -0.013 mag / 31.6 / 30.2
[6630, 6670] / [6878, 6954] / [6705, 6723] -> 0.010 mag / 31.6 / 30.2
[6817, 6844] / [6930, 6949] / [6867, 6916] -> 0.000 mag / 30.5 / 30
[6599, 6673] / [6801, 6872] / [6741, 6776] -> -0.005 mag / 31.8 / 30.4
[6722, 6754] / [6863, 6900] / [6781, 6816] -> -0.003 mag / 31.1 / 30.3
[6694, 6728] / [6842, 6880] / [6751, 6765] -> -0.017 mag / 31.1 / 30.2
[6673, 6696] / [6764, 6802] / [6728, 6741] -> -0.017 mag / 31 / 31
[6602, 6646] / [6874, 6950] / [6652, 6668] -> 0.012 mag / 31.9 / 30.2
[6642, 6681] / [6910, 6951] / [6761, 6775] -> -0.004 mag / 31.5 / 30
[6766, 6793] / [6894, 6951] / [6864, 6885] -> 0.014 mag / 31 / 30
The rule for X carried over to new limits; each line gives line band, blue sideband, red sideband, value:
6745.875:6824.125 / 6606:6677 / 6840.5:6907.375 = 0.00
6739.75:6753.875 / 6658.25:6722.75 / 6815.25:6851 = -0.01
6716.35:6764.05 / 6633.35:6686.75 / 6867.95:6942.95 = 0.00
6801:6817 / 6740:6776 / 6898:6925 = 0.01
